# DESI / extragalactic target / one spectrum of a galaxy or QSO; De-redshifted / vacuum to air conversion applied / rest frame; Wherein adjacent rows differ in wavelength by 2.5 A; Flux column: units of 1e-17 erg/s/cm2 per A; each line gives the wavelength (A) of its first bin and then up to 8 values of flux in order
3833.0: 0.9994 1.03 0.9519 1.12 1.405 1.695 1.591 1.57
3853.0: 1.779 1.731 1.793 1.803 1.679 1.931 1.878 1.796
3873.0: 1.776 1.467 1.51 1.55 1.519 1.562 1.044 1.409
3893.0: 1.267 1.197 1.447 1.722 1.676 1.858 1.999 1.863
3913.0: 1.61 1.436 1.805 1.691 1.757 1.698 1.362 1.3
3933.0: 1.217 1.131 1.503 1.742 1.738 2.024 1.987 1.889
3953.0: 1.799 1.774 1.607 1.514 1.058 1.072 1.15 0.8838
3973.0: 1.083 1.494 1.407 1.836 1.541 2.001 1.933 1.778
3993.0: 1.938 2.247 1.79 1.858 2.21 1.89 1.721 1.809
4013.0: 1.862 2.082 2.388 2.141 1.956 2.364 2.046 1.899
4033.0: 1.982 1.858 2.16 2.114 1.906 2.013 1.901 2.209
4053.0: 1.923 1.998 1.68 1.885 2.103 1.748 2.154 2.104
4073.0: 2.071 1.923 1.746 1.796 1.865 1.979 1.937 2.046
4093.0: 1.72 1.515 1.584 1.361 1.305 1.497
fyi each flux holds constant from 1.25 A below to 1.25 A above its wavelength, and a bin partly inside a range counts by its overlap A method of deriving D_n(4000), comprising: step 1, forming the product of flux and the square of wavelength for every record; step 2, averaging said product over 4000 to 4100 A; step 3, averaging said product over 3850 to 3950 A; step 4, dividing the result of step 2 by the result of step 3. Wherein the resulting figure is 1.30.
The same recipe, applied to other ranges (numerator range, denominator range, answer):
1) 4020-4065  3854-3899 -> 1.38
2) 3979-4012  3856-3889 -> 1.22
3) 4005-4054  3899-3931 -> 1.27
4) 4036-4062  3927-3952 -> 1.31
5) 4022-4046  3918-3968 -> 1.36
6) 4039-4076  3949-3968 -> 1.38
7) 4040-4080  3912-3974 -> 1.37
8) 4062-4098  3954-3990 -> 1.37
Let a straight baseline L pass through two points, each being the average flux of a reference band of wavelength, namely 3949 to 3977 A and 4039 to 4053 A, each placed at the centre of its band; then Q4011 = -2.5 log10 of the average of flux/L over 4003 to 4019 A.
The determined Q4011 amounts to -0.12 mag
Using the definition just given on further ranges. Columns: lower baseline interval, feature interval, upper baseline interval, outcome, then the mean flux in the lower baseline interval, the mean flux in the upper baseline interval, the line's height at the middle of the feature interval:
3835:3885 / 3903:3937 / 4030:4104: 0.049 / 1.59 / 1.88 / 1.67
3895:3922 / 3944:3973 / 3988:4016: 0.195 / 1.68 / 1.92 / 1.81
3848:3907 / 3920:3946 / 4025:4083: 0.120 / 1.61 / 1.97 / 1.72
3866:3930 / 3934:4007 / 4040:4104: 0.040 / 1.6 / 1.87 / 1.71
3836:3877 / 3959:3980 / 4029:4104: 0.384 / 1.61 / 1.89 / 1.76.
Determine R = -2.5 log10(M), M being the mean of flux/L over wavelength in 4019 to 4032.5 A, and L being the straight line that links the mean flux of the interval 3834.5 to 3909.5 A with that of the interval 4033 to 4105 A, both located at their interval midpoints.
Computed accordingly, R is -0.15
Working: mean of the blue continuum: 1.56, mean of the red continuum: 1.88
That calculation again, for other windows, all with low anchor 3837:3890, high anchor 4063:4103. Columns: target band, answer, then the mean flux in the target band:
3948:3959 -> -0.072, 1.8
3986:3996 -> -0.137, 1.96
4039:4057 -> -0.125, 2.01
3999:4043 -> -0.148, 2.02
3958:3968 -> 0.324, 1.26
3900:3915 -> -0.092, 1.77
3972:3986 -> 0.111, 1.55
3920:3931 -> 0.053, 1.57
